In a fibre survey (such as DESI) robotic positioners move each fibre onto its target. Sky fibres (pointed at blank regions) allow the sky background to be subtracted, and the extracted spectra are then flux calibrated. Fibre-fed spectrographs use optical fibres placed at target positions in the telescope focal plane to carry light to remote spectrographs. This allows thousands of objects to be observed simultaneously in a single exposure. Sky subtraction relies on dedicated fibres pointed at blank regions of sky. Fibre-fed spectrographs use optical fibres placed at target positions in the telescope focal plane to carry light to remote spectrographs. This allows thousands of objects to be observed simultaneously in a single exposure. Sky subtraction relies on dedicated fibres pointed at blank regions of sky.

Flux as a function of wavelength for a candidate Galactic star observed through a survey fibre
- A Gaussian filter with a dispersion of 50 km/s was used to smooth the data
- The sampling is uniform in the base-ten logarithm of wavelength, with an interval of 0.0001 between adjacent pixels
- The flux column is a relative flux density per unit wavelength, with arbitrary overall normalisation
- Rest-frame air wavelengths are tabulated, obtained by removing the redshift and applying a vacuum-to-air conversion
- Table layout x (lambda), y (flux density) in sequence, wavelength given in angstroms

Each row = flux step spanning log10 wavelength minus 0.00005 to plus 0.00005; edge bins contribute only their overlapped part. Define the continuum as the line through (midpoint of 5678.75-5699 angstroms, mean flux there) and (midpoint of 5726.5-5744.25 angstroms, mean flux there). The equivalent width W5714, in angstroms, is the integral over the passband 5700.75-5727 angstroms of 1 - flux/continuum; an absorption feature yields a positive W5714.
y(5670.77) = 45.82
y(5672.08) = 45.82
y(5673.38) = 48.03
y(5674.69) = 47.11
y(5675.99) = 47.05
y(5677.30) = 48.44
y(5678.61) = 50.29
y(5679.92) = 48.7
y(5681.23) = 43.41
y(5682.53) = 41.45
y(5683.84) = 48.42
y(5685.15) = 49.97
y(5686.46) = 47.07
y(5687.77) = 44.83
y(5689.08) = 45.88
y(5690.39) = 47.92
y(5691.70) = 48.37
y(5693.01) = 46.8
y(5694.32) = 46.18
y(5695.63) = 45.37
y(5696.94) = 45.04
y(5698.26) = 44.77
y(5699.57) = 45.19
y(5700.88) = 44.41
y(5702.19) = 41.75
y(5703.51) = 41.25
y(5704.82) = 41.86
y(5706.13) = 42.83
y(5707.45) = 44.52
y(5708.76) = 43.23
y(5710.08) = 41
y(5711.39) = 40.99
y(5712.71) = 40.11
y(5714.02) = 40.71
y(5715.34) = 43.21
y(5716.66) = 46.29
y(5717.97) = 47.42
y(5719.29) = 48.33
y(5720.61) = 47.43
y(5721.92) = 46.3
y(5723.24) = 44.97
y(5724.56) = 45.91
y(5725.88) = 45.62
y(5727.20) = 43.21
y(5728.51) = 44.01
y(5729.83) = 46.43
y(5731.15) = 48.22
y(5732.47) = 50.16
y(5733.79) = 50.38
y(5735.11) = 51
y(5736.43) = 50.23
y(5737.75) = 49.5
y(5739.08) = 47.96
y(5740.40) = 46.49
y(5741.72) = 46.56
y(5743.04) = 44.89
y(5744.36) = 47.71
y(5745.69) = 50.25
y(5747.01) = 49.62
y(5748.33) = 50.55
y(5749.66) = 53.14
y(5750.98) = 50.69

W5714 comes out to 1.77 angstroms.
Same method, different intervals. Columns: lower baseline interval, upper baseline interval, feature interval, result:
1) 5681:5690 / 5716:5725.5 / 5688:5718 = 1.5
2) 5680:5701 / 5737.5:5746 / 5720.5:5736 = 0.0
